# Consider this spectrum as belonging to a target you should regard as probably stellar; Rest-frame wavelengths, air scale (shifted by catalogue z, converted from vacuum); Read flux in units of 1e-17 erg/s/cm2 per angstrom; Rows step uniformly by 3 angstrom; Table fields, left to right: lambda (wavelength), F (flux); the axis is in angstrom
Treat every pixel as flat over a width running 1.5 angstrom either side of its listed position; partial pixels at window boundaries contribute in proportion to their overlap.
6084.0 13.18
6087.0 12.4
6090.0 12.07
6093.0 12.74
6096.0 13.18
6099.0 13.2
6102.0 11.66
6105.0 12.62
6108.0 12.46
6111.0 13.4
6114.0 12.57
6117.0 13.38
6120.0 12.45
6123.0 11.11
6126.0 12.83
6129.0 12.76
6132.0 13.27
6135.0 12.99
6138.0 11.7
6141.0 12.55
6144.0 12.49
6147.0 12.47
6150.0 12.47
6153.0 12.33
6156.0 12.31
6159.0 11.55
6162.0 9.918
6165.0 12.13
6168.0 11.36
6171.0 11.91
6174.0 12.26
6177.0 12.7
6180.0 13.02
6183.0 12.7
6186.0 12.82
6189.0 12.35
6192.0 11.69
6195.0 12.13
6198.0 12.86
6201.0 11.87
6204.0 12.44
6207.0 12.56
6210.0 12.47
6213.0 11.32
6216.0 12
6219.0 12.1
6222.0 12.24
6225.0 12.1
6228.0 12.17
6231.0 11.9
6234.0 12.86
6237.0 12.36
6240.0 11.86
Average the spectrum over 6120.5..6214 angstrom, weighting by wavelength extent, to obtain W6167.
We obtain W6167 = 12.2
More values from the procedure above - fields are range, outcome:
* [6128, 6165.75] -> 12.2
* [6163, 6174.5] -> 11.8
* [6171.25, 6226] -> 12.3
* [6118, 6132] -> 12.4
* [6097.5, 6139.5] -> 12.6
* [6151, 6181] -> 11.9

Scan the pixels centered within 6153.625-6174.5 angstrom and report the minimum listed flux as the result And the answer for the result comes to 9.918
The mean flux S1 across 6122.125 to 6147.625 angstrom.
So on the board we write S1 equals 12.5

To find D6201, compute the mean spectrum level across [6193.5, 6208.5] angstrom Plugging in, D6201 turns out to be 12.4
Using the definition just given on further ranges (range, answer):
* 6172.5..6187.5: 12.7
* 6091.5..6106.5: 12.7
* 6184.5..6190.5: 12.6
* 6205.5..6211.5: 12.5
